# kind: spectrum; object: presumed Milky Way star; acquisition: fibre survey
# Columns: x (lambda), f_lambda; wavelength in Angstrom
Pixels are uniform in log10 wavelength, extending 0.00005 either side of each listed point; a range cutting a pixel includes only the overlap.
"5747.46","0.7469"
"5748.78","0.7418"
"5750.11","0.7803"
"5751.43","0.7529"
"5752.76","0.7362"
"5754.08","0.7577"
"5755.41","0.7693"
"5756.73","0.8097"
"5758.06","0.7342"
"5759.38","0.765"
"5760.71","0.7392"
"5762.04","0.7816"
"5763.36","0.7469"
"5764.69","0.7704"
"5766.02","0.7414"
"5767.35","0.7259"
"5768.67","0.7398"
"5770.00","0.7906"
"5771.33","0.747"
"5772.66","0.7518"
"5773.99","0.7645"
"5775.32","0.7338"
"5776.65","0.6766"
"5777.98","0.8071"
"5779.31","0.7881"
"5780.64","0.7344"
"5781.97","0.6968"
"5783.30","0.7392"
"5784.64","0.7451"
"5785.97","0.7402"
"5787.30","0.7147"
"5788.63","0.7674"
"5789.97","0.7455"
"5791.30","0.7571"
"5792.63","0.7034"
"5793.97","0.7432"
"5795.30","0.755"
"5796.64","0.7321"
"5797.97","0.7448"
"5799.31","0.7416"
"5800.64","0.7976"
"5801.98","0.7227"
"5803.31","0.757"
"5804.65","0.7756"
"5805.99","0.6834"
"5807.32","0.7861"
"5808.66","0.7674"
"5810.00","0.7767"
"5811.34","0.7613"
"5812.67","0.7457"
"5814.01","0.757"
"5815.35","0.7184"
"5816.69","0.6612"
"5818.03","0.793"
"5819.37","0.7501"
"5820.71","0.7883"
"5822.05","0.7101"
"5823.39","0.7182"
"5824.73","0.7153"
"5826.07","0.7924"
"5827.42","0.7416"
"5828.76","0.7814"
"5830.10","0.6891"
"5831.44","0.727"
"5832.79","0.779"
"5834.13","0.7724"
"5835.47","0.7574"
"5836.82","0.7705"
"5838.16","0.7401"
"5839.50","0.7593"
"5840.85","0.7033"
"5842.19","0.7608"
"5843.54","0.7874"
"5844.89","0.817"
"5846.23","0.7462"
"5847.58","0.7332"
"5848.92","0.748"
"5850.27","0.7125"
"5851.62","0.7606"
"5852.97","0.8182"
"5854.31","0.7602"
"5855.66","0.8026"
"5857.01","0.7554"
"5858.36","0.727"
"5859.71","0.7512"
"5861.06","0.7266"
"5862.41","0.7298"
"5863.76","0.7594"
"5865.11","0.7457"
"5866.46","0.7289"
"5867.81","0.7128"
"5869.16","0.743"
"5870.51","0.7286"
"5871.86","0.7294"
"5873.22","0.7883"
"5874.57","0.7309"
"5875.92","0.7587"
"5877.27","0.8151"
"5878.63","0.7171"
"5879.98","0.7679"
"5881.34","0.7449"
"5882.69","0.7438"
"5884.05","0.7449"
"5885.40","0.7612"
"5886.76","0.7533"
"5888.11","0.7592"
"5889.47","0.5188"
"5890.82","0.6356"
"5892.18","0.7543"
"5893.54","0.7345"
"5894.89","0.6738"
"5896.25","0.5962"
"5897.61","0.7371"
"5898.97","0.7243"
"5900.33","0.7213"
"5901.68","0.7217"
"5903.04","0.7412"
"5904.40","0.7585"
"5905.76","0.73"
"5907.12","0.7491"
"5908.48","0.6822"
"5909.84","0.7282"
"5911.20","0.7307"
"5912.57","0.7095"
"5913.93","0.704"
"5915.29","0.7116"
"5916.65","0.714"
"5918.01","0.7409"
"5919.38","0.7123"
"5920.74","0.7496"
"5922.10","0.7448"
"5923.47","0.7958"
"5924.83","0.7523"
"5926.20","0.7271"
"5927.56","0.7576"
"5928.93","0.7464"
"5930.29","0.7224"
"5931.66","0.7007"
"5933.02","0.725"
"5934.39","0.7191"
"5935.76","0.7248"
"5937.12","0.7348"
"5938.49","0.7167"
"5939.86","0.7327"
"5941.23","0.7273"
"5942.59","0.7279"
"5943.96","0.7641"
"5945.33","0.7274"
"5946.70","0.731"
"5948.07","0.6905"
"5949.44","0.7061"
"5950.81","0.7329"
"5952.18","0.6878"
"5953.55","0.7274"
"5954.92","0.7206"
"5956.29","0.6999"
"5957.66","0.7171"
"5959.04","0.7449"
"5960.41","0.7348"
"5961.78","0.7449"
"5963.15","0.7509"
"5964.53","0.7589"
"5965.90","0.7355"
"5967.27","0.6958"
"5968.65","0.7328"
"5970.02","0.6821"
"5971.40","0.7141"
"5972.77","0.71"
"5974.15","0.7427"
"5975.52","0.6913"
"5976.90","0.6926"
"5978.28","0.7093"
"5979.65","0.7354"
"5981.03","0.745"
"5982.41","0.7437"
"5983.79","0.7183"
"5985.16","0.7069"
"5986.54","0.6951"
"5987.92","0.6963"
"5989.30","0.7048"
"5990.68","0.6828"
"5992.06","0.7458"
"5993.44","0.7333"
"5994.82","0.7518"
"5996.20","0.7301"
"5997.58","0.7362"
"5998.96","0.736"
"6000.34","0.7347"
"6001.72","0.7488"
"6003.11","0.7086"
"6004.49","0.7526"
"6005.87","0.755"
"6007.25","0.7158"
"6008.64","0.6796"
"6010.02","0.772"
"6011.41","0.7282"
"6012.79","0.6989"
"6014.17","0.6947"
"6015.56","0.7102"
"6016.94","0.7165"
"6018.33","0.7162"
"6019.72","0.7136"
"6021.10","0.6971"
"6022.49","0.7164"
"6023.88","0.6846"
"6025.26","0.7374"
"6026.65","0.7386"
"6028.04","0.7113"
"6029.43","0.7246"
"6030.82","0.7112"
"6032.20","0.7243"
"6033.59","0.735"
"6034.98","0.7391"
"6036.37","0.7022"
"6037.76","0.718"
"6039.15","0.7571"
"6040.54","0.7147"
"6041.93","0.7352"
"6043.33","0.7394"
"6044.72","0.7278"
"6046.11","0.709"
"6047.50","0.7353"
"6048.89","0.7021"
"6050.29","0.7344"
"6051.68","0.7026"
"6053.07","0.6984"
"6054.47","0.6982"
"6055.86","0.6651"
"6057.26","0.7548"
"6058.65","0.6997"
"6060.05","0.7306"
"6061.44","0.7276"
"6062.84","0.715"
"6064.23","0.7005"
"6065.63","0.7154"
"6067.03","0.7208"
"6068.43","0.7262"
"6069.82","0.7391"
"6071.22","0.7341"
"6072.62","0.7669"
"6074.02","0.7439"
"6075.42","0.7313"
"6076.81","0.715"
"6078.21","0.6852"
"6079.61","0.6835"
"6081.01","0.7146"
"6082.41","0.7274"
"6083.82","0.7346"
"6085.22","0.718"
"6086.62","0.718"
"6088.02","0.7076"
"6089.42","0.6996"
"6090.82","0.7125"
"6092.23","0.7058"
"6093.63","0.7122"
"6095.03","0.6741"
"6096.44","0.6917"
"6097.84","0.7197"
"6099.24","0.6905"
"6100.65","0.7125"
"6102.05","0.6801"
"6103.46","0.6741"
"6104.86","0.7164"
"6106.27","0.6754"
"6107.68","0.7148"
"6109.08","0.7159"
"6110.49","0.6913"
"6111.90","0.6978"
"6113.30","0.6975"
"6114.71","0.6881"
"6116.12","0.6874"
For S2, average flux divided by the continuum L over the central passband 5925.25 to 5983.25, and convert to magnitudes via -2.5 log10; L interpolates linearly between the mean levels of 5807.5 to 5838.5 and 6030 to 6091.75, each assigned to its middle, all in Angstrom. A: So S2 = 0.01 mag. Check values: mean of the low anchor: 0.749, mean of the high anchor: 0.72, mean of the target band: 0.725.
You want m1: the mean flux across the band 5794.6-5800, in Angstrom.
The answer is 0.744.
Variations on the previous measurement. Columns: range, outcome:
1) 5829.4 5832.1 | 0.71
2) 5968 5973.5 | 0.71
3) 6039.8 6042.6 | 0.726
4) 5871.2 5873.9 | 0.757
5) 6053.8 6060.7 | 0.709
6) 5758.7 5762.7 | 0.762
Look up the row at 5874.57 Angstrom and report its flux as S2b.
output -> 0.7309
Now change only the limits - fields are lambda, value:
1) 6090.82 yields 0.7125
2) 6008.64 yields 0.6796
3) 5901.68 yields 0.7217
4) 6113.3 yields 0.6975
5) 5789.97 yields 0.7455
